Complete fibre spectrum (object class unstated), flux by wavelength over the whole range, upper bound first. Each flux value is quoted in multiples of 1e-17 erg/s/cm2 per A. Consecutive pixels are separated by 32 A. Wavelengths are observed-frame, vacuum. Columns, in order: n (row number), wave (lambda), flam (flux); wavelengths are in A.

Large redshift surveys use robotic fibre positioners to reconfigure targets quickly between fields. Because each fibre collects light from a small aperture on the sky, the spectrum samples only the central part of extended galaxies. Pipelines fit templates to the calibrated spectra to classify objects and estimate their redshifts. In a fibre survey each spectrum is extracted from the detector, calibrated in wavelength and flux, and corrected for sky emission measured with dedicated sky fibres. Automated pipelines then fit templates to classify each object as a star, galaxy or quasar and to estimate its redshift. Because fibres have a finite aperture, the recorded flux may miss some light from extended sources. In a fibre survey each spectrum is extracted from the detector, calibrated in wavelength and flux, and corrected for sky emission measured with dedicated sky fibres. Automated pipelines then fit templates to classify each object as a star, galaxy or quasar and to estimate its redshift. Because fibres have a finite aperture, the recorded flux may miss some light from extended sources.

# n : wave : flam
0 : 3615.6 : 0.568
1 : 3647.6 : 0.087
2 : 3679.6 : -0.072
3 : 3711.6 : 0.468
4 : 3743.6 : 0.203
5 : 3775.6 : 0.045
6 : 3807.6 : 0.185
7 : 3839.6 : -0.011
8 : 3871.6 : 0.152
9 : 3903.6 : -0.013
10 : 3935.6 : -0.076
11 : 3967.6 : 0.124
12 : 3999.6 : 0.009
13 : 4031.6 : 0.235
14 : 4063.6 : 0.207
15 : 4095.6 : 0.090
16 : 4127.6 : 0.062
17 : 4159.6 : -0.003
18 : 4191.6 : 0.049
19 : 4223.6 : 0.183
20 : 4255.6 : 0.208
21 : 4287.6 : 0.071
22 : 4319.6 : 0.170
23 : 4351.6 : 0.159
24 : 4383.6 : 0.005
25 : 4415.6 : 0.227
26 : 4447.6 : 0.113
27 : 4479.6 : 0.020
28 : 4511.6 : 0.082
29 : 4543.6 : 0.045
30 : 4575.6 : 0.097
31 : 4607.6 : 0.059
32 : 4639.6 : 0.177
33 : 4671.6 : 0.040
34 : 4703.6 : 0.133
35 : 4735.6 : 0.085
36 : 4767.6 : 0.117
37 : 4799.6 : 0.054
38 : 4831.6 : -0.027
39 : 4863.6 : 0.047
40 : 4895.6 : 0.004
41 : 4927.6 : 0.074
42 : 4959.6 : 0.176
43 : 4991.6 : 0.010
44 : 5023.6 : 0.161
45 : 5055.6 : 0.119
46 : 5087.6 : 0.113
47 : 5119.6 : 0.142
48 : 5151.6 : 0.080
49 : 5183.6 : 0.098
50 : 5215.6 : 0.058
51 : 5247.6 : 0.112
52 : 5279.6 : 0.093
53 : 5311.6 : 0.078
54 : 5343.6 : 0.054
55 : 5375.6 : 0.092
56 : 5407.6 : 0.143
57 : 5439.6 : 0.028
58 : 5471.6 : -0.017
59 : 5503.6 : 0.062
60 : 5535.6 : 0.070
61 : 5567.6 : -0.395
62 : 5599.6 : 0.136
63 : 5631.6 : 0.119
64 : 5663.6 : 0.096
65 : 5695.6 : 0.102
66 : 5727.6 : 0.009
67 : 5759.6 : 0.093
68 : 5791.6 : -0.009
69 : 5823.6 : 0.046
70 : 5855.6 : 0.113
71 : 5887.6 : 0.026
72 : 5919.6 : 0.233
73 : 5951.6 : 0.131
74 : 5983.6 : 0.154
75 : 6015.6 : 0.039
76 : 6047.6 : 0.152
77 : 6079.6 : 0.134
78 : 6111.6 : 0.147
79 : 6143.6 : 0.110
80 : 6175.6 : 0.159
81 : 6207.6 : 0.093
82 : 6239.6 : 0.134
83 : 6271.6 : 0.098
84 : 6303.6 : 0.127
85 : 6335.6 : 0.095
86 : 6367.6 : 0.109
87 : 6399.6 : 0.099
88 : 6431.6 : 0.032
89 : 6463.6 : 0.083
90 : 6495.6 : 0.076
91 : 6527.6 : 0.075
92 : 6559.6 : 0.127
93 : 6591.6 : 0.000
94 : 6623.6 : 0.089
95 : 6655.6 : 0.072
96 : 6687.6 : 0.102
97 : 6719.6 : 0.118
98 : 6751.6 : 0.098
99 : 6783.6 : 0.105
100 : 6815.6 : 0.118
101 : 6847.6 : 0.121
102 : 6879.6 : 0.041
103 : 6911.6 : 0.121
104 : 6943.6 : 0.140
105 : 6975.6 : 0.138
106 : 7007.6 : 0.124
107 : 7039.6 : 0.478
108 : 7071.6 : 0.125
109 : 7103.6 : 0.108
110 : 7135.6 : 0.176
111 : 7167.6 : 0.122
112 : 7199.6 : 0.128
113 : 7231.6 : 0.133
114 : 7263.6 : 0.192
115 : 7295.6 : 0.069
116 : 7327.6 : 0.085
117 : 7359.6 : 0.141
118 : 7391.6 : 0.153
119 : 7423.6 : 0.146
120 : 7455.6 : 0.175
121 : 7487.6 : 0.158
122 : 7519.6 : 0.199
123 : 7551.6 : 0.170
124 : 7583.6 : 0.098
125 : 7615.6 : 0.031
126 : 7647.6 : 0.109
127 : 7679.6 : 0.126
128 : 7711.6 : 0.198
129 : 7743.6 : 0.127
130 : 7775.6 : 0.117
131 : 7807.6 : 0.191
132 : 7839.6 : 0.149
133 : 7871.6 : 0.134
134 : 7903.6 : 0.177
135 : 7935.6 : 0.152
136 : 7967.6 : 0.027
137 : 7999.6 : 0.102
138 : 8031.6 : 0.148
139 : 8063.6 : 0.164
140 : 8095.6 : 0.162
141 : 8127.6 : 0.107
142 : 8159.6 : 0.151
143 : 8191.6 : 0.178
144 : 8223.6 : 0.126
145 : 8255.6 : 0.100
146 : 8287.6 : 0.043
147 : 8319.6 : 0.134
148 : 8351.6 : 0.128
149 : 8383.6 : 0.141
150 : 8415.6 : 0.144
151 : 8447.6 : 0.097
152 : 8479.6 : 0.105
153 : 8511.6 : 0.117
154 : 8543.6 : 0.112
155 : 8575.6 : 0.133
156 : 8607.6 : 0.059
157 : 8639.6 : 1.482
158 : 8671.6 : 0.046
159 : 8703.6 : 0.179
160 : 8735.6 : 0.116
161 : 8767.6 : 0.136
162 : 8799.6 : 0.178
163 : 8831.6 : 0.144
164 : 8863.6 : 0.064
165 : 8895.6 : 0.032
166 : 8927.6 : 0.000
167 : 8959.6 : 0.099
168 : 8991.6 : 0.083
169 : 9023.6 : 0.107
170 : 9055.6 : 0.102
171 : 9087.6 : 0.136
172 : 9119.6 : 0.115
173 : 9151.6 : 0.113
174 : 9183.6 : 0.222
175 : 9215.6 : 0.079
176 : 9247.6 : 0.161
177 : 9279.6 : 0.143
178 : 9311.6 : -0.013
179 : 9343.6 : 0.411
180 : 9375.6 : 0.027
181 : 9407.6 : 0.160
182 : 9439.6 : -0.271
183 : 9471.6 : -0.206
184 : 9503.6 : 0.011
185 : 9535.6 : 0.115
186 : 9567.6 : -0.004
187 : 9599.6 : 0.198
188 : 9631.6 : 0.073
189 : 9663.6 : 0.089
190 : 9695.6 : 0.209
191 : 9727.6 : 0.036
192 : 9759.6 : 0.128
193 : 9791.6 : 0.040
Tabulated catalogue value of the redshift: 0.887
